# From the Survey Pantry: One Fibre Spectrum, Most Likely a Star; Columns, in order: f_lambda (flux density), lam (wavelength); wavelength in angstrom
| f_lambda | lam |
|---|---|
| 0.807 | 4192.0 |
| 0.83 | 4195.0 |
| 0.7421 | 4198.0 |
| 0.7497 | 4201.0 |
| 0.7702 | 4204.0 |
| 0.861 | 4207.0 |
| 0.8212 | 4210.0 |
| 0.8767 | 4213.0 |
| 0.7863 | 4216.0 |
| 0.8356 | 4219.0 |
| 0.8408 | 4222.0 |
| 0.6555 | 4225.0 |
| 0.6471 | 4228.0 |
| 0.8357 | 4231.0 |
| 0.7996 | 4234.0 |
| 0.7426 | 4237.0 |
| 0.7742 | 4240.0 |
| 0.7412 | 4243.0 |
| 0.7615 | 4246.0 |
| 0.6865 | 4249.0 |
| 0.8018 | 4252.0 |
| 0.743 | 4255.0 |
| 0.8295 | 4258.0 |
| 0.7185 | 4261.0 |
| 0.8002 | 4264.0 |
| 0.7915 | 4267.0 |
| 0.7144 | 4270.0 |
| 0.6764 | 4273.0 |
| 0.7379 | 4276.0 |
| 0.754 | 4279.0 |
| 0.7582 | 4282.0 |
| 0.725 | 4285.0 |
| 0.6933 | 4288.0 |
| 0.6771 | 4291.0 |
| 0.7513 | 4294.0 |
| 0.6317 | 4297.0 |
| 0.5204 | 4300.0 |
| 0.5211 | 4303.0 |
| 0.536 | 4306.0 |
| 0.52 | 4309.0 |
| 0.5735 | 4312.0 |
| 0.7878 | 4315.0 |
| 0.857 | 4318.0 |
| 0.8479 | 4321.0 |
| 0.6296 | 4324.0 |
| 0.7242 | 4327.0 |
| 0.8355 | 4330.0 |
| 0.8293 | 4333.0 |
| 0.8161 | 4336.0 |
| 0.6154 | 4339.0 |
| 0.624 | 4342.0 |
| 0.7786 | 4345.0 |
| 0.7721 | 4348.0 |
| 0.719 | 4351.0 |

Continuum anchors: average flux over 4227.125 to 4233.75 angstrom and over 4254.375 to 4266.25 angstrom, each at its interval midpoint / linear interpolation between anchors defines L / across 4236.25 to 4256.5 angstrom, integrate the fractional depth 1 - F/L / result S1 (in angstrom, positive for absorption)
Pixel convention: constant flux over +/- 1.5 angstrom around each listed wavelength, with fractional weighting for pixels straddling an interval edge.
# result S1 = 0.5 angstrom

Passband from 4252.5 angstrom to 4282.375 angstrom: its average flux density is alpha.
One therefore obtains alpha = 0.754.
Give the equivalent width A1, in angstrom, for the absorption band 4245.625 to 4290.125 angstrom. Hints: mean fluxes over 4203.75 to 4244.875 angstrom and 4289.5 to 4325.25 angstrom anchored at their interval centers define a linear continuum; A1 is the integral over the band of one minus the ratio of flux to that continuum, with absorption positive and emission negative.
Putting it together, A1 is -1.8 angstrom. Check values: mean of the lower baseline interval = 0.785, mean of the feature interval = 0.745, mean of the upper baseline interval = 0.655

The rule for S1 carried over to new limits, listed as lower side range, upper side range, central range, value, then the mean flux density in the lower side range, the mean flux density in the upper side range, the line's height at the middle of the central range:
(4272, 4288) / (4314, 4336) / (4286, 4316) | 5.39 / 0.729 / 0.789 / 0.757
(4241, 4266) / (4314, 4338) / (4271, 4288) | 0.97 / 0.761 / 0.787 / 0.771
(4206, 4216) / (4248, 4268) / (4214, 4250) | 2.14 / 0.843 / 0.769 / 0.81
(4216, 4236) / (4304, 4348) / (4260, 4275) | 0.10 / 0.77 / 0.712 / 0.746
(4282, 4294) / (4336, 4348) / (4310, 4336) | -1.95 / 0.713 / 0.703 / 0.706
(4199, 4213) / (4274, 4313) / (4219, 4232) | 0.33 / 0.807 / 0.647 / 0.771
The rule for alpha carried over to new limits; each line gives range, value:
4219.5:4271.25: 0.76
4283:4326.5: 0.665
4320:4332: 0.759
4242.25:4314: 0.694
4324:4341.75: 0.743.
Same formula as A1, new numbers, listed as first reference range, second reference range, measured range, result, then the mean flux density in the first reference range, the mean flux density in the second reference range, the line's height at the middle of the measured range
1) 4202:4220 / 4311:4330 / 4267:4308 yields 5.3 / 0.823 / 0.749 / 0.771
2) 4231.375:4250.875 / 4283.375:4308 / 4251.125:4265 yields -1.1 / 0.757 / 0.63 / 0.718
